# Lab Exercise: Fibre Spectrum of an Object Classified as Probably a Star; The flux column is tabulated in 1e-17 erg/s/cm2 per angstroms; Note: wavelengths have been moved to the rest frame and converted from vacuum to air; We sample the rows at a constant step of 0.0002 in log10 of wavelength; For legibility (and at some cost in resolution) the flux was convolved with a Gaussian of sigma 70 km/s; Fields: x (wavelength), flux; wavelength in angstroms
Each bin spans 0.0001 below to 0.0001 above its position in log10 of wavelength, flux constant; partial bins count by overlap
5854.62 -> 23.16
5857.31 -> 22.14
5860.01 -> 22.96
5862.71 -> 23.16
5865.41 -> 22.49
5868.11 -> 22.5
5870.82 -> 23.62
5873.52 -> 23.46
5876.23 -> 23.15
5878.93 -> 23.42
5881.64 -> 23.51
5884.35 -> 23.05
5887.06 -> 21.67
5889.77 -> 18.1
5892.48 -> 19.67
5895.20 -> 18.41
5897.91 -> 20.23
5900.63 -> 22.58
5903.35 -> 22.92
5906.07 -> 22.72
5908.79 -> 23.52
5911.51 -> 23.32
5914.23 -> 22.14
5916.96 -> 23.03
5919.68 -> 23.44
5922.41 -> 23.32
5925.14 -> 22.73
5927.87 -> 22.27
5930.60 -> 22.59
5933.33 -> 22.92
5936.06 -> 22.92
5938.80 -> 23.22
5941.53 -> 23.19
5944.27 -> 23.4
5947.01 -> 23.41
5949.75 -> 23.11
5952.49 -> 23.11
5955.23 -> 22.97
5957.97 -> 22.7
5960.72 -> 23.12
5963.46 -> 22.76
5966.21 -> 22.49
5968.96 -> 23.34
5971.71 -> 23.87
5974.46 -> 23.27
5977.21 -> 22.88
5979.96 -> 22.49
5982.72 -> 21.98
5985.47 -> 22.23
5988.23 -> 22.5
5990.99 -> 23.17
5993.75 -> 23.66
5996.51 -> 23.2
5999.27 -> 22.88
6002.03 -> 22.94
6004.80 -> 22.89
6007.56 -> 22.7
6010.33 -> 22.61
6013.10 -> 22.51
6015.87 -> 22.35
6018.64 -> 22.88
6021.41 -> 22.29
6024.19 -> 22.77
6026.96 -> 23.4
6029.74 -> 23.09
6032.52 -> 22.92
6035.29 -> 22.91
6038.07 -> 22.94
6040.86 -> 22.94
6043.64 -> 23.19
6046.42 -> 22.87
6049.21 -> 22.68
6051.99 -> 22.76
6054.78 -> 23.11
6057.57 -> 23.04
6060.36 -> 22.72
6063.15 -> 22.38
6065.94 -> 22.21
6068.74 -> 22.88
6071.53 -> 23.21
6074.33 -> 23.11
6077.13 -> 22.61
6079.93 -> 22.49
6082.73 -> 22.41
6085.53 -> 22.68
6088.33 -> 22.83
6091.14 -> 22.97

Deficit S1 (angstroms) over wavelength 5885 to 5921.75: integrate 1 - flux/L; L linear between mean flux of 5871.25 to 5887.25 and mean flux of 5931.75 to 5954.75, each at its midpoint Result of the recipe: 2.28 angstroms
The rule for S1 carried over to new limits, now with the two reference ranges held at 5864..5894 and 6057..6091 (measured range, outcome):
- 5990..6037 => -0.7 angstroms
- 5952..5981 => -0.7 angstroms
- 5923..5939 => -0.3 angstroms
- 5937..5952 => -0.6 angstroms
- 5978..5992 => 0.0 angstroms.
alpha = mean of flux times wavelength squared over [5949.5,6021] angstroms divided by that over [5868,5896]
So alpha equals 1.08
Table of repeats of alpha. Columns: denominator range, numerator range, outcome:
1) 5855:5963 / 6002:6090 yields 1.06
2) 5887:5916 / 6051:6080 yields 1.12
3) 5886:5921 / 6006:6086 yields 1.10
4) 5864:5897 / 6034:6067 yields 1.10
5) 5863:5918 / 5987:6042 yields 1.07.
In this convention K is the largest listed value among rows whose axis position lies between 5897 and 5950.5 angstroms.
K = 23.52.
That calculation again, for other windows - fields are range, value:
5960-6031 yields 23.87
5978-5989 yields 22.5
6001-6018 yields 22.94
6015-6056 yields 23.4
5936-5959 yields 23.41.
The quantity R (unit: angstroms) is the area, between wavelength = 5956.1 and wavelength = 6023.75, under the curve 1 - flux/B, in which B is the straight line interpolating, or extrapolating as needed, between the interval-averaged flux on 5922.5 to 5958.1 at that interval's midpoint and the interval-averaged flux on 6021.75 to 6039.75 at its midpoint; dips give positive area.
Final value 0.43 angstroms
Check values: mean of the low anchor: 23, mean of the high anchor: 23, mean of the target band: 22.8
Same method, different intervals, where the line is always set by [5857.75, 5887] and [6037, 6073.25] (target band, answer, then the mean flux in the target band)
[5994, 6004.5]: -0.1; 23.1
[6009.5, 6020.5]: 0.1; 22.6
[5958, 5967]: 0.1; 22.8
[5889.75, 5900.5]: 1.6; 19.6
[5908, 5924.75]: -0.1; 23.1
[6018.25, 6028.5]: 0.0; 22.8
